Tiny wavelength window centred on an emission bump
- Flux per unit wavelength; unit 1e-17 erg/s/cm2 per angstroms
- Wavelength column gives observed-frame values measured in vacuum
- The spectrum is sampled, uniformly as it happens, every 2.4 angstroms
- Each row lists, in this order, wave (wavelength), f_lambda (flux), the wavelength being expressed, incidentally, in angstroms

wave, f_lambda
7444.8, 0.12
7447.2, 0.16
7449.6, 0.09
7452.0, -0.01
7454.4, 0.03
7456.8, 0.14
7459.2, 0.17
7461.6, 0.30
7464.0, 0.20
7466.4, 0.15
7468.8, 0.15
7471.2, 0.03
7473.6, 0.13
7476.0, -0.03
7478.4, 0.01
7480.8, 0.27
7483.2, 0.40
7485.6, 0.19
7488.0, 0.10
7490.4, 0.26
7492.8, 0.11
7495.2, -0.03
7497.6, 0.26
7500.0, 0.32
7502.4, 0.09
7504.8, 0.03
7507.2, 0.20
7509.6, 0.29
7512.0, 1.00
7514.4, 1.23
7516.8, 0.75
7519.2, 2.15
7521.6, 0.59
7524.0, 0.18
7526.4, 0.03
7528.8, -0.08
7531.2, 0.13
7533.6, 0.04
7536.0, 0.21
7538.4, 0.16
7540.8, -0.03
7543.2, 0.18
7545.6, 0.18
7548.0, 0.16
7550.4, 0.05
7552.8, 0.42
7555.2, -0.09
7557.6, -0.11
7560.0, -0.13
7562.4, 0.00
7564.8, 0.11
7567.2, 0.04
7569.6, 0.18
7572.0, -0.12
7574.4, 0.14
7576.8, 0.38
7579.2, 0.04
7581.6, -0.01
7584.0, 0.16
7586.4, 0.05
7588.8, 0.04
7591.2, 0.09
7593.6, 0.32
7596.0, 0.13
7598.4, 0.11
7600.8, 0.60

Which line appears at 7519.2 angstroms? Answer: [O II]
